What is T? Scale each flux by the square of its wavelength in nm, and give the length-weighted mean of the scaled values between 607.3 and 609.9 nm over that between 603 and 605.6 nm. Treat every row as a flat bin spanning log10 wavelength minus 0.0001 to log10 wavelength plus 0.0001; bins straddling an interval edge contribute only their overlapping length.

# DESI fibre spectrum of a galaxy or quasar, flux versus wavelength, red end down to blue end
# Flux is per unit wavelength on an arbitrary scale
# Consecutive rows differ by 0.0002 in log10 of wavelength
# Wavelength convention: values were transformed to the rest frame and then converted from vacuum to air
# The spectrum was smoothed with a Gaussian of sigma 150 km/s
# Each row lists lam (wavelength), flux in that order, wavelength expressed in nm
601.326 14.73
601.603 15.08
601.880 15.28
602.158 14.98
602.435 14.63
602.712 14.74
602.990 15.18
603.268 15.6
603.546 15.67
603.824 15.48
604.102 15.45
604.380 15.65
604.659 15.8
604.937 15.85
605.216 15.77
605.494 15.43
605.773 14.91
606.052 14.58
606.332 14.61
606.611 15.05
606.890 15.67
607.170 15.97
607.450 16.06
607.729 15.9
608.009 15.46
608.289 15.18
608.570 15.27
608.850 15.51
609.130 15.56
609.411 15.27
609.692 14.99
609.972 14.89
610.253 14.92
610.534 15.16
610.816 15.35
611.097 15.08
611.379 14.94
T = 1.00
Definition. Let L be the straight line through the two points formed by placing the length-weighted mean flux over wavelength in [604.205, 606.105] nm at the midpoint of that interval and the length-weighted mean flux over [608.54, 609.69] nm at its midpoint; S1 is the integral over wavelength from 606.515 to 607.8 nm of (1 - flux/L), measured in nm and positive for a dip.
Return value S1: -0.03 nm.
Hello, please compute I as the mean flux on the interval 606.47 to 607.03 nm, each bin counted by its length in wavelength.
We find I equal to 15.4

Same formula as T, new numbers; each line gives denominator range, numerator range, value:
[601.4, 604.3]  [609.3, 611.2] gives 1.02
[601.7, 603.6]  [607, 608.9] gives 1.05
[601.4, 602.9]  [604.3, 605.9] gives 1.05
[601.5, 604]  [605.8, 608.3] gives 1.03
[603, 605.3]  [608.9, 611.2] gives 0.99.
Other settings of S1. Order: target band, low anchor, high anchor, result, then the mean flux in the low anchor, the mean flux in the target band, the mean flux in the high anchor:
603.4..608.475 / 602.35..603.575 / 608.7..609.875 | -0.081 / 15.1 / 15.5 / 15.3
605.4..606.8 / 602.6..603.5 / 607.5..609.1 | 0.042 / 15.2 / 14.9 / 15.5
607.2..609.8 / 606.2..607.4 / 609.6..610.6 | -0.053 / 15.4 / 15.5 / 15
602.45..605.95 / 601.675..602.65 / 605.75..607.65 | -0.071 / 15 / 15.4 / 15.3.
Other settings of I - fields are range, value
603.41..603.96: 15.6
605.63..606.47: 14.7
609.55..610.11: 15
